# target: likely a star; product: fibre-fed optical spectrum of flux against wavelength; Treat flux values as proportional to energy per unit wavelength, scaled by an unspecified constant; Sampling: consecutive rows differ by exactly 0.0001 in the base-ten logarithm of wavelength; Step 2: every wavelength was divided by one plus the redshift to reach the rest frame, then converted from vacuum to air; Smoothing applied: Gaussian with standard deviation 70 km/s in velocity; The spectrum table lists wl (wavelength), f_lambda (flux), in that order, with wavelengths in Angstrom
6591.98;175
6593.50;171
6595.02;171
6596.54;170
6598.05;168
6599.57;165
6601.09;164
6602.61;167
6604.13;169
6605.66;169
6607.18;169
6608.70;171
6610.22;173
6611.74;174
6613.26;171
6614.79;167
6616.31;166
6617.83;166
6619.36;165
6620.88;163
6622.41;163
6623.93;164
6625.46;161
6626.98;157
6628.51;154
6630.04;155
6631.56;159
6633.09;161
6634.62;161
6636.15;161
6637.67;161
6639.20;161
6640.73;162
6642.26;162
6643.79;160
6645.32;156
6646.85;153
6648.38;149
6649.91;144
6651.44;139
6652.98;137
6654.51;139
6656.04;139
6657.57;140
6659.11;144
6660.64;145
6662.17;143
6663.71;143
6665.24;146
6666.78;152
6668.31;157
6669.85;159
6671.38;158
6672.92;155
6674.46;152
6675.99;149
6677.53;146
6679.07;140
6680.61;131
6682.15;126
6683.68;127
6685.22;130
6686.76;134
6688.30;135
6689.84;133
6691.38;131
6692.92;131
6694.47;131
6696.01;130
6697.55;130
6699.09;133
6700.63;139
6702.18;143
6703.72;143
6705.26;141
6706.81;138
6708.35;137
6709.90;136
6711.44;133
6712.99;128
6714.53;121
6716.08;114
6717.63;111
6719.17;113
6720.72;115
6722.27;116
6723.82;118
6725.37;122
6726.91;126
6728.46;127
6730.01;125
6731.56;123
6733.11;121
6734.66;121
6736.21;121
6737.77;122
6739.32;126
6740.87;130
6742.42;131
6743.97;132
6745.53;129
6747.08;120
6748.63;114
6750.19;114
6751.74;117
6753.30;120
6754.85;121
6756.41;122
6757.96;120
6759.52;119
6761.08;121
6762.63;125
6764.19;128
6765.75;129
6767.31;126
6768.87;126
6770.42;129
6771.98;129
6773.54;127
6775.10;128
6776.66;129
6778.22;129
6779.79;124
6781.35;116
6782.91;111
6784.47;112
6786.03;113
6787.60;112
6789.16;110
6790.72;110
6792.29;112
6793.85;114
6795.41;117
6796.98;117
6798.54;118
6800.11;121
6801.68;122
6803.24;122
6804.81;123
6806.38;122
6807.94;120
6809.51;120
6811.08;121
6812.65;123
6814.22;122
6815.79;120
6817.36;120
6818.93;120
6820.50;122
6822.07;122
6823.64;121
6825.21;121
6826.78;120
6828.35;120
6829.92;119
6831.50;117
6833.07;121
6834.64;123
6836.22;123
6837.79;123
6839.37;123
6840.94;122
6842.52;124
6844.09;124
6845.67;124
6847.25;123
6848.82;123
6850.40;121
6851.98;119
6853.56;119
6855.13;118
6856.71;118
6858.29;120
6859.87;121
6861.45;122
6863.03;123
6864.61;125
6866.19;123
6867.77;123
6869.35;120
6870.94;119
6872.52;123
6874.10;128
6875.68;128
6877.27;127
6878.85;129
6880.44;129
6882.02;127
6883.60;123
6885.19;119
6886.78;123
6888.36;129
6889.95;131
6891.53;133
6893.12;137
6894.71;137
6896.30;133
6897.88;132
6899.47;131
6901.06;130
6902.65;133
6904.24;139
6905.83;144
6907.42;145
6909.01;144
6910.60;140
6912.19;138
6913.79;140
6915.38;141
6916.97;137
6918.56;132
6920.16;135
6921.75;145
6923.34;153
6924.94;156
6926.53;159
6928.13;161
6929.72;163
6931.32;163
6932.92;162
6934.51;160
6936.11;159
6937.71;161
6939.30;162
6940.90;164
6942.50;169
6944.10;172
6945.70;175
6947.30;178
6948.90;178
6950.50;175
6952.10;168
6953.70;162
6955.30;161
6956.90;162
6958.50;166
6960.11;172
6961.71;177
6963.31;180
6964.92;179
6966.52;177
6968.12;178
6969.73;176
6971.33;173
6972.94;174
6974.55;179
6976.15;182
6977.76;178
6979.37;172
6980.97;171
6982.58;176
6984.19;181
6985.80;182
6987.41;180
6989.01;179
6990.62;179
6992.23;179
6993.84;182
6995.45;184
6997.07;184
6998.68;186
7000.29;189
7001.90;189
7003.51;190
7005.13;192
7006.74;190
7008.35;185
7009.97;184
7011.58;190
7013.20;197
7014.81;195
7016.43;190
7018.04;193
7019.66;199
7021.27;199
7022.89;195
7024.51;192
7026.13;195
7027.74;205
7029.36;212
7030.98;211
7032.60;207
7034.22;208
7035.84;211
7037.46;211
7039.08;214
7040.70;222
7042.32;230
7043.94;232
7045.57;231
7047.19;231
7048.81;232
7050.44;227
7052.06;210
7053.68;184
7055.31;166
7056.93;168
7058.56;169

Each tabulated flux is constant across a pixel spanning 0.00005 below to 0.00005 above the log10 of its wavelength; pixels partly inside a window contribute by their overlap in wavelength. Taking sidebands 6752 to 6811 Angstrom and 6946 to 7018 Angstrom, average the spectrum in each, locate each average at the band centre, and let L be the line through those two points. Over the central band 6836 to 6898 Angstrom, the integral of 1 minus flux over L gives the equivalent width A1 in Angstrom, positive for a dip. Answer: 9.0 Angstrom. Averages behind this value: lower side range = 121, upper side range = 180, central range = 125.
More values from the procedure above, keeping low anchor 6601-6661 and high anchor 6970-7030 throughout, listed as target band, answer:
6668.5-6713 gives 6.74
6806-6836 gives 9.04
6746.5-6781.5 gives 9.40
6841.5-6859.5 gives 5.54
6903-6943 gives 6.66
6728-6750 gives 5.62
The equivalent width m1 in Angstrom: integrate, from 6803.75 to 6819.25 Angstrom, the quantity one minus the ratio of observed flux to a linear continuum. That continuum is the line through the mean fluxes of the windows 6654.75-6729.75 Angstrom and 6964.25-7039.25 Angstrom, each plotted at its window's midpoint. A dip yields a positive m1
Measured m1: 3.4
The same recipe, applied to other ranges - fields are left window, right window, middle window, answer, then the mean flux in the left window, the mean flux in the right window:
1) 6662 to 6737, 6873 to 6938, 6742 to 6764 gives 2.14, 133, 140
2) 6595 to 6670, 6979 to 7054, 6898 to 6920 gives 5.76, 158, 198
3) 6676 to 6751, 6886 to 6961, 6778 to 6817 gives 5.49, 128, 151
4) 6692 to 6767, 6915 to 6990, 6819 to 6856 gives 6.18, 126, 167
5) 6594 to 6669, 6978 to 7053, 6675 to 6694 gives 3.38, 158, 198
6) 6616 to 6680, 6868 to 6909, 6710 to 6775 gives 9.58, 153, 130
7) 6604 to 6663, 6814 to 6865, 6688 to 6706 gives 1.40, 158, 121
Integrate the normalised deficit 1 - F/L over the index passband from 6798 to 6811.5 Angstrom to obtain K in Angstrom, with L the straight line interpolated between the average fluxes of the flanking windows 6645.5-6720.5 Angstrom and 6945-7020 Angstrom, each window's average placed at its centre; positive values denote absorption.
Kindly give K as 2.96 Angstrom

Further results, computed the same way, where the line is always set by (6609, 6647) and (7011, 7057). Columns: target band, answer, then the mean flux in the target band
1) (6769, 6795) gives 8.7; 119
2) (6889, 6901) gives 3.6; 133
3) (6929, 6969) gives 5.7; 169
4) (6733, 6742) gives 2.6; 124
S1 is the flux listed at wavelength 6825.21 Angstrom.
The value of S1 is 121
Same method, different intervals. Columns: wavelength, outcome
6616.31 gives 166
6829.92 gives 119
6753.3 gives 120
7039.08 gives 214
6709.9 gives 136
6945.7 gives 175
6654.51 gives 139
